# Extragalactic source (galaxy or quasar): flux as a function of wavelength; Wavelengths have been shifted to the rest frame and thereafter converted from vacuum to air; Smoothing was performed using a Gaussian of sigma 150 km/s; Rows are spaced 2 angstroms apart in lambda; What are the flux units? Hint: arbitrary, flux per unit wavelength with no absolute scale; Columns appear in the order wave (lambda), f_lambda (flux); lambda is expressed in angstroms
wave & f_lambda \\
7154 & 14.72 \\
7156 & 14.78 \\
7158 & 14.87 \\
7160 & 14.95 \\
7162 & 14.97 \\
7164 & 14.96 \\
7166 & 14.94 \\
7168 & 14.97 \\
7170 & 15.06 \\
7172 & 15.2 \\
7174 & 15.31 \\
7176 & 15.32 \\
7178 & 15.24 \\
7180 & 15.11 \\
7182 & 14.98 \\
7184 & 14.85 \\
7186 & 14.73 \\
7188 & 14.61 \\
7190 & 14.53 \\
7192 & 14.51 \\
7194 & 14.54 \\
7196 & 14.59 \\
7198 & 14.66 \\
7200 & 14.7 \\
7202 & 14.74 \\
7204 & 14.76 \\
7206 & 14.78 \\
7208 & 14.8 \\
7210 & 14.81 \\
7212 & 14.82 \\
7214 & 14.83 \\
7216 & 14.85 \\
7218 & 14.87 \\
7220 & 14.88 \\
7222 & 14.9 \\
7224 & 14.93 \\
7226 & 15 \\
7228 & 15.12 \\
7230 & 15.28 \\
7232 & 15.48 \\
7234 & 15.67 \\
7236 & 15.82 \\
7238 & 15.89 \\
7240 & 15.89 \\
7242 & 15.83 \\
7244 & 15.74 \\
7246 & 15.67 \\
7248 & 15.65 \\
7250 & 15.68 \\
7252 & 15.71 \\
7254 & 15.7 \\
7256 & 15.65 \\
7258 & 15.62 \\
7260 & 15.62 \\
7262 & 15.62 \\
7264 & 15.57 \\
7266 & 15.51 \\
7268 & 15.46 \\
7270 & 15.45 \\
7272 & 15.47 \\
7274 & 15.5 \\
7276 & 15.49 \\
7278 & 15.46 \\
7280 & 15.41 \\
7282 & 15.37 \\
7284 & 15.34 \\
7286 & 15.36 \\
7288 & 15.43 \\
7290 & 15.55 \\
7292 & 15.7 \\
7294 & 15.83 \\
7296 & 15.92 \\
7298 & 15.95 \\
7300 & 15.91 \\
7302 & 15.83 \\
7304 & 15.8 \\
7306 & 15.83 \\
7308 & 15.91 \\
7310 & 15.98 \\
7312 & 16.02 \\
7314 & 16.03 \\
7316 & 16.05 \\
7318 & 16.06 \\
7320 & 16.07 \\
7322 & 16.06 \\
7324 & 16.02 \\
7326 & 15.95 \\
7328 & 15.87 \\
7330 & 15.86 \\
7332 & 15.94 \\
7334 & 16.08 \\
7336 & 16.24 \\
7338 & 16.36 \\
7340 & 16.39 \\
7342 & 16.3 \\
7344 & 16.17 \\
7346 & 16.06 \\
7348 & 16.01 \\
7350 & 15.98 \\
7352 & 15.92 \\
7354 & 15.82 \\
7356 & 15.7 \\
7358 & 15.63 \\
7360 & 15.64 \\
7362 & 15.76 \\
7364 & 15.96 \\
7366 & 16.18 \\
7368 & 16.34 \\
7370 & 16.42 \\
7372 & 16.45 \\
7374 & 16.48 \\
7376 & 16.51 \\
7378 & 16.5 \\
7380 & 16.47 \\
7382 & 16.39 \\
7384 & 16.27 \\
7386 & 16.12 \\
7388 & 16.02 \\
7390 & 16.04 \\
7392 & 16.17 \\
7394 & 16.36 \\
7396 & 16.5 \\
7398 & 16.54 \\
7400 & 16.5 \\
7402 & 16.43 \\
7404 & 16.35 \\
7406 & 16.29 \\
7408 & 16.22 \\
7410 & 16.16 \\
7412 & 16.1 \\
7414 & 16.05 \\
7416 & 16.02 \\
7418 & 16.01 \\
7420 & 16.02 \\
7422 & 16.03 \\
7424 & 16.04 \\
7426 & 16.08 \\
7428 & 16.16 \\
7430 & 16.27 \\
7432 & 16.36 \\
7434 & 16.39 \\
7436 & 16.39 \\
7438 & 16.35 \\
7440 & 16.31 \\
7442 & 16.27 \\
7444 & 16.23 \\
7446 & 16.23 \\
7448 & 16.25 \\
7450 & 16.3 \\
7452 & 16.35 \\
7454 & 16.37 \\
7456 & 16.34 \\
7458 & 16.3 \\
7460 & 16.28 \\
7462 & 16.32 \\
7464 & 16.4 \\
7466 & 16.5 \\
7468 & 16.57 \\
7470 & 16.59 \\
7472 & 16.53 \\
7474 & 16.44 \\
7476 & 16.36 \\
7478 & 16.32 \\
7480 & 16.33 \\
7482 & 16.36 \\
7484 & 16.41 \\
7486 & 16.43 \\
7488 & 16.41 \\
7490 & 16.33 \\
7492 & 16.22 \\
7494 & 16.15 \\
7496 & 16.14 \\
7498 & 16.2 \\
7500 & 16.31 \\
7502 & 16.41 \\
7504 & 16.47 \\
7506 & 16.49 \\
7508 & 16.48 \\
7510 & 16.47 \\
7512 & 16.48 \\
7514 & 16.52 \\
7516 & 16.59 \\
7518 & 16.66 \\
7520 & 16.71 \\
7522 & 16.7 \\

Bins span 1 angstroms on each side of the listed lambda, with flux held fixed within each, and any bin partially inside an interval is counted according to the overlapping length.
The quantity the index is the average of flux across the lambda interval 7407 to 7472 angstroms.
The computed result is 16.3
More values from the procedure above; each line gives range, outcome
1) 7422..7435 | 16.2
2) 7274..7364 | 15.9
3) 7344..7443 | 16.2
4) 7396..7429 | 16.2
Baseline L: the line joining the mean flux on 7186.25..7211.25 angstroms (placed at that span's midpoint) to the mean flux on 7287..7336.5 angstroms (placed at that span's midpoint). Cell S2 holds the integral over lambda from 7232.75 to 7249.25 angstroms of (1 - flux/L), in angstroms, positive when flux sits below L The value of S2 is -0.7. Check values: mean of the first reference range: 14.7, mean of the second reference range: 15.9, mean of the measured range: 15.8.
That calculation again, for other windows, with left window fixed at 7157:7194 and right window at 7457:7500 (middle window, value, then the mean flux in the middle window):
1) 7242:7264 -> -0.5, 15.7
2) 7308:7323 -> -0.4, 16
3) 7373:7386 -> -0.4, 16.4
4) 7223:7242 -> -0.3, 15.5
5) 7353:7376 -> -0.3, 16.1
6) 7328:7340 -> -0.3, 16.1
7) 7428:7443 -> -0.2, 16.3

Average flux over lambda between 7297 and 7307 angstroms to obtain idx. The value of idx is 15.9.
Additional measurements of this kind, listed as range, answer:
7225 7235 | 15.3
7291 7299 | 15.9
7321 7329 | 16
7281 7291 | 15.4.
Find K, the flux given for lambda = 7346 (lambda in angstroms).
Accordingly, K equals 16.06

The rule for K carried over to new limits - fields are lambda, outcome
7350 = 15.98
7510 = 16.47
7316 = 16.05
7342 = 16.3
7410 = 16.16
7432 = 16.36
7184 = 14.85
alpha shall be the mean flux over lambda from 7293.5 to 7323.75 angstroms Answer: 16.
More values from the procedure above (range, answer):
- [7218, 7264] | 15.5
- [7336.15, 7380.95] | 16.1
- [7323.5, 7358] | 16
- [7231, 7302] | 15.6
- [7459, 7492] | 16.4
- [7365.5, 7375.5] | 16.4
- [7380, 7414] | 16.3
